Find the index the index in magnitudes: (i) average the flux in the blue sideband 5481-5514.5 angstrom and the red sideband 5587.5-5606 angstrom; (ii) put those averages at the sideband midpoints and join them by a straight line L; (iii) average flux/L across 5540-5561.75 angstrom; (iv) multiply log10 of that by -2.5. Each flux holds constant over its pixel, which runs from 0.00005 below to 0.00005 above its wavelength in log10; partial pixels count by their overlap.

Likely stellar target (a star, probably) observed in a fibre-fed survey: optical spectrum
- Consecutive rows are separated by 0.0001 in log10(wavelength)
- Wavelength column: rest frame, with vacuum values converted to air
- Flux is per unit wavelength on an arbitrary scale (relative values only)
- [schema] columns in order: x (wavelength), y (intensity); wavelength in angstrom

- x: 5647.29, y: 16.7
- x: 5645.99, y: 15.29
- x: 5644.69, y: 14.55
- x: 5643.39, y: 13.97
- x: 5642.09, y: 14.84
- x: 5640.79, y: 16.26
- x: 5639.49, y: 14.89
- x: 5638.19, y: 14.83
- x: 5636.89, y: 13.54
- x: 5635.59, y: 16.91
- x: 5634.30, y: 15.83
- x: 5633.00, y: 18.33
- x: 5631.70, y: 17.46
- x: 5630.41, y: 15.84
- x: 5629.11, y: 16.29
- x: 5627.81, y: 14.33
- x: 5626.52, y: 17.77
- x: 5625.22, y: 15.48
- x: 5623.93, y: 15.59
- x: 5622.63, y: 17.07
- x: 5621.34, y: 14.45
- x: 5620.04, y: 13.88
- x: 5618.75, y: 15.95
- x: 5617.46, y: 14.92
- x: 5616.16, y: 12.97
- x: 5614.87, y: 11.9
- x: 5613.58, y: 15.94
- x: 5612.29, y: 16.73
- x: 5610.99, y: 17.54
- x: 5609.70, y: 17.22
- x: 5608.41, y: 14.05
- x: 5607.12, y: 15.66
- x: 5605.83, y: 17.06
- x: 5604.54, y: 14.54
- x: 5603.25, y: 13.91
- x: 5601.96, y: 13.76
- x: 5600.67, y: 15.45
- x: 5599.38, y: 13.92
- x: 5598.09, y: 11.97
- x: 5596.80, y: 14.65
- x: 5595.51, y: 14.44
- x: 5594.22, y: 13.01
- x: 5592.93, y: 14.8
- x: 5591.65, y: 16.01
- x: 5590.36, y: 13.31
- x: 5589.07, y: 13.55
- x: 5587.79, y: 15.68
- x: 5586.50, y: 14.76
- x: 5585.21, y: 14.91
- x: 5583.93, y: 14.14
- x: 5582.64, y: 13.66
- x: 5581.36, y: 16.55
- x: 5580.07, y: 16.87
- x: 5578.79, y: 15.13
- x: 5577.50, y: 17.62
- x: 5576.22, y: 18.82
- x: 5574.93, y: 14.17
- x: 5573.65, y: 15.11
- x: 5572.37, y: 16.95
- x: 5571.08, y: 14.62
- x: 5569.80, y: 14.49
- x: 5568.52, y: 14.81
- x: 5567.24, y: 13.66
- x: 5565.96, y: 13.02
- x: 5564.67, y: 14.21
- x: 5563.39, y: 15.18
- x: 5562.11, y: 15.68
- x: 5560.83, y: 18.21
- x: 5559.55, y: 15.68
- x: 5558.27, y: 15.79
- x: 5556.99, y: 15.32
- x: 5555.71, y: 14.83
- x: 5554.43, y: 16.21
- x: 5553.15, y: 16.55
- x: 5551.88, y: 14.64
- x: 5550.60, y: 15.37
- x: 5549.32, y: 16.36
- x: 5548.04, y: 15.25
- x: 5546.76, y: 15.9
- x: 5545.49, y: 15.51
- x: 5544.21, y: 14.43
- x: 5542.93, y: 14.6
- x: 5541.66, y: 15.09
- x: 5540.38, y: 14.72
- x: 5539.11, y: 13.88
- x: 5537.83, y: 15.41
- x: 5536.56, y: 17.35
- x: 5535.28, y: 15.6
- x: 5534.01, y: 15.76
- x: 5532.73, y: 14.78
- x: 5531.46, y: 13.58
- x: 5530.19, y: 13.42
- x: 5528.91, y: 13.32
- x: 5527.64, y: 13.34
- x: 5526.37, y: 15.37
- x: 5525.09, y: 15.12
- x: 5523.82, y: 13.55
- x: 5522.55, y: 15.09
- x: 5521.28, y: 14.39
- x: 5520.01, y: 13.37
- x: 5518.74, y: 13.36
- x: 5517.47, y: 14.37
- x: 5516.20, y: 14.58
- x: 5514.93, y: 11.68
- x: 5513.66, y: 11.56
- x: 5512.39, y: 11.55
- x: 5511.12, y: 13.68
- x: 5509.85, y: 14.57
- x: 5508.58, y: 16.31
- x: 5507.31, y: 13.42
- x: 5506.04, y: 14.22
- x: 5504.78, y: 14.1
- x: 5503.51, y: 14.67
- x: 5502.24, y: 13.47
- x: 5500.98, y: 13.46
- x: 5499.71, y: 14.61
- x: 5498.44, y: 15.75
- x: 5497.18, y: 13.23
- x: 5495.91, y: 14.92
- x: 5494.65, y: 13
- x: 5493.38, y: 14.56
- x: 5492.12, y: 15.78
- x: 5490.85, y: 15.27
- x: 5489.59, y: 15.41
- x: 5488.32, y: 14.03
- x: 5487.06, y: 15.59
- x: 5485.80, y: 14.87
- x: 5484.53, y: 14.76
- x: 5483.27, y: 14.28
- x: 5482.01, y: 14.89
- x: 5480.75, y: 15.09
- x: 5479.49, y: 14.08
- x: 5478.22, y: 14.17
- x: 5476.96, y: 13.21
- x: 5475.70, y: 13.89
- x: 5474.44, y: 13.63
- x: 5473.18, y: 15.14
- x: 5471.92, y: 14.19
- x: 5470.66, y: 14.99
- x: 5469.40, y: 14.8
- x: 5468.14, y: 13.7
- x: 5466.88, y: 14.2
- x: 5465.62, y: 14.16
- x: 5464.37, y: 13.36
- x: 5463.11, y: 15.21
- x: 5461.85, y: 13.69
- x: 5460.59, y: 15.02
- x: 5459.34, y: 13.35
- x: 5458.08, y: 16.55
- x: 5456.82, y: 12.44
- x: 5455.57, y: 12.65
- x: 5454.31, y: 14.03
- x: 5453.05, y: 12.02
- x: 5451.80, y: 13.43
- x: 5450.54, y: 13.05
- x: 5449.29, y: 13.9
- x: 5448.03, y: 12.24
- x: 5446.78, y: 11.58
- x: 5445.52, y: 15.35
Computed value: -0.09 mag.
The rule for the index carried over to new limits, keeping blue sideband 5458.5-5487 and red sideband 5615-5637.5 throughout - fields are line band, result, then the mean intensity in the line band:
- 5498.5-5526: 0.06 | 13.9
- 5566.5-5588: -0.01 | 15.4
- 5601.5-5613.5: -0.01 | 15.7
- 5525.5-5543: 0.01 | 14.7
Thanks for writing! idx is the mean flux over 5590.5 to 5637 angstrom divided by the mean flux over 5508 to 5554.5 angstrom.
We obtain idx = 1.0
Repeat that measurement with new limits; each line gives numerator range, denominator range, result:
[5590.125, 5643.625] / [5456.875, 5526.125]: 1.07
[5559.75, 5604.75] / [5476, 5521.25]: 1.05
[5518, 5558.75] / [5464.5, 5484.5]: 1.04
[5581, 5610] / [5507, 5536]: 1.04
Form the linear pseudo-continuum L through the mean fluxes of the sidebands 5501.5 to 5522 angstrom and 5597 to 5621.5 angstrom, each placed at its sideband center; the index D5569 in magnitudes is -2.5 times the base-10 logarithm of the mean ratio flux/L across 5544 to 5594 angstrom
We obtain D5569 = -0.07 mag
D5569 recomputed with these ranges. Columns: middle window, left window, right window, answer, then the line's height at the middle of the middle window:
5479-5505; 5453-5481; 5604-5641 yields -0.02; 14.3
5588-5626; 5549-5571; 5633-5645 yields 0.03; 15.3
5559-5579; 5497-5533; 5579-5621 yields -0.07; 14.5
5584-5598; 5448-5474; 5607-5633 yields 0.07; 15.3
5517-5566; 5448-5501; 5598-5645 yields -0.02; 14.7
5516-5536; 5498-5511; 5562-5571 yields 0.01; 14.4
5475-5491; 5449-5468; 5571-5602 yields -0.04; 14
